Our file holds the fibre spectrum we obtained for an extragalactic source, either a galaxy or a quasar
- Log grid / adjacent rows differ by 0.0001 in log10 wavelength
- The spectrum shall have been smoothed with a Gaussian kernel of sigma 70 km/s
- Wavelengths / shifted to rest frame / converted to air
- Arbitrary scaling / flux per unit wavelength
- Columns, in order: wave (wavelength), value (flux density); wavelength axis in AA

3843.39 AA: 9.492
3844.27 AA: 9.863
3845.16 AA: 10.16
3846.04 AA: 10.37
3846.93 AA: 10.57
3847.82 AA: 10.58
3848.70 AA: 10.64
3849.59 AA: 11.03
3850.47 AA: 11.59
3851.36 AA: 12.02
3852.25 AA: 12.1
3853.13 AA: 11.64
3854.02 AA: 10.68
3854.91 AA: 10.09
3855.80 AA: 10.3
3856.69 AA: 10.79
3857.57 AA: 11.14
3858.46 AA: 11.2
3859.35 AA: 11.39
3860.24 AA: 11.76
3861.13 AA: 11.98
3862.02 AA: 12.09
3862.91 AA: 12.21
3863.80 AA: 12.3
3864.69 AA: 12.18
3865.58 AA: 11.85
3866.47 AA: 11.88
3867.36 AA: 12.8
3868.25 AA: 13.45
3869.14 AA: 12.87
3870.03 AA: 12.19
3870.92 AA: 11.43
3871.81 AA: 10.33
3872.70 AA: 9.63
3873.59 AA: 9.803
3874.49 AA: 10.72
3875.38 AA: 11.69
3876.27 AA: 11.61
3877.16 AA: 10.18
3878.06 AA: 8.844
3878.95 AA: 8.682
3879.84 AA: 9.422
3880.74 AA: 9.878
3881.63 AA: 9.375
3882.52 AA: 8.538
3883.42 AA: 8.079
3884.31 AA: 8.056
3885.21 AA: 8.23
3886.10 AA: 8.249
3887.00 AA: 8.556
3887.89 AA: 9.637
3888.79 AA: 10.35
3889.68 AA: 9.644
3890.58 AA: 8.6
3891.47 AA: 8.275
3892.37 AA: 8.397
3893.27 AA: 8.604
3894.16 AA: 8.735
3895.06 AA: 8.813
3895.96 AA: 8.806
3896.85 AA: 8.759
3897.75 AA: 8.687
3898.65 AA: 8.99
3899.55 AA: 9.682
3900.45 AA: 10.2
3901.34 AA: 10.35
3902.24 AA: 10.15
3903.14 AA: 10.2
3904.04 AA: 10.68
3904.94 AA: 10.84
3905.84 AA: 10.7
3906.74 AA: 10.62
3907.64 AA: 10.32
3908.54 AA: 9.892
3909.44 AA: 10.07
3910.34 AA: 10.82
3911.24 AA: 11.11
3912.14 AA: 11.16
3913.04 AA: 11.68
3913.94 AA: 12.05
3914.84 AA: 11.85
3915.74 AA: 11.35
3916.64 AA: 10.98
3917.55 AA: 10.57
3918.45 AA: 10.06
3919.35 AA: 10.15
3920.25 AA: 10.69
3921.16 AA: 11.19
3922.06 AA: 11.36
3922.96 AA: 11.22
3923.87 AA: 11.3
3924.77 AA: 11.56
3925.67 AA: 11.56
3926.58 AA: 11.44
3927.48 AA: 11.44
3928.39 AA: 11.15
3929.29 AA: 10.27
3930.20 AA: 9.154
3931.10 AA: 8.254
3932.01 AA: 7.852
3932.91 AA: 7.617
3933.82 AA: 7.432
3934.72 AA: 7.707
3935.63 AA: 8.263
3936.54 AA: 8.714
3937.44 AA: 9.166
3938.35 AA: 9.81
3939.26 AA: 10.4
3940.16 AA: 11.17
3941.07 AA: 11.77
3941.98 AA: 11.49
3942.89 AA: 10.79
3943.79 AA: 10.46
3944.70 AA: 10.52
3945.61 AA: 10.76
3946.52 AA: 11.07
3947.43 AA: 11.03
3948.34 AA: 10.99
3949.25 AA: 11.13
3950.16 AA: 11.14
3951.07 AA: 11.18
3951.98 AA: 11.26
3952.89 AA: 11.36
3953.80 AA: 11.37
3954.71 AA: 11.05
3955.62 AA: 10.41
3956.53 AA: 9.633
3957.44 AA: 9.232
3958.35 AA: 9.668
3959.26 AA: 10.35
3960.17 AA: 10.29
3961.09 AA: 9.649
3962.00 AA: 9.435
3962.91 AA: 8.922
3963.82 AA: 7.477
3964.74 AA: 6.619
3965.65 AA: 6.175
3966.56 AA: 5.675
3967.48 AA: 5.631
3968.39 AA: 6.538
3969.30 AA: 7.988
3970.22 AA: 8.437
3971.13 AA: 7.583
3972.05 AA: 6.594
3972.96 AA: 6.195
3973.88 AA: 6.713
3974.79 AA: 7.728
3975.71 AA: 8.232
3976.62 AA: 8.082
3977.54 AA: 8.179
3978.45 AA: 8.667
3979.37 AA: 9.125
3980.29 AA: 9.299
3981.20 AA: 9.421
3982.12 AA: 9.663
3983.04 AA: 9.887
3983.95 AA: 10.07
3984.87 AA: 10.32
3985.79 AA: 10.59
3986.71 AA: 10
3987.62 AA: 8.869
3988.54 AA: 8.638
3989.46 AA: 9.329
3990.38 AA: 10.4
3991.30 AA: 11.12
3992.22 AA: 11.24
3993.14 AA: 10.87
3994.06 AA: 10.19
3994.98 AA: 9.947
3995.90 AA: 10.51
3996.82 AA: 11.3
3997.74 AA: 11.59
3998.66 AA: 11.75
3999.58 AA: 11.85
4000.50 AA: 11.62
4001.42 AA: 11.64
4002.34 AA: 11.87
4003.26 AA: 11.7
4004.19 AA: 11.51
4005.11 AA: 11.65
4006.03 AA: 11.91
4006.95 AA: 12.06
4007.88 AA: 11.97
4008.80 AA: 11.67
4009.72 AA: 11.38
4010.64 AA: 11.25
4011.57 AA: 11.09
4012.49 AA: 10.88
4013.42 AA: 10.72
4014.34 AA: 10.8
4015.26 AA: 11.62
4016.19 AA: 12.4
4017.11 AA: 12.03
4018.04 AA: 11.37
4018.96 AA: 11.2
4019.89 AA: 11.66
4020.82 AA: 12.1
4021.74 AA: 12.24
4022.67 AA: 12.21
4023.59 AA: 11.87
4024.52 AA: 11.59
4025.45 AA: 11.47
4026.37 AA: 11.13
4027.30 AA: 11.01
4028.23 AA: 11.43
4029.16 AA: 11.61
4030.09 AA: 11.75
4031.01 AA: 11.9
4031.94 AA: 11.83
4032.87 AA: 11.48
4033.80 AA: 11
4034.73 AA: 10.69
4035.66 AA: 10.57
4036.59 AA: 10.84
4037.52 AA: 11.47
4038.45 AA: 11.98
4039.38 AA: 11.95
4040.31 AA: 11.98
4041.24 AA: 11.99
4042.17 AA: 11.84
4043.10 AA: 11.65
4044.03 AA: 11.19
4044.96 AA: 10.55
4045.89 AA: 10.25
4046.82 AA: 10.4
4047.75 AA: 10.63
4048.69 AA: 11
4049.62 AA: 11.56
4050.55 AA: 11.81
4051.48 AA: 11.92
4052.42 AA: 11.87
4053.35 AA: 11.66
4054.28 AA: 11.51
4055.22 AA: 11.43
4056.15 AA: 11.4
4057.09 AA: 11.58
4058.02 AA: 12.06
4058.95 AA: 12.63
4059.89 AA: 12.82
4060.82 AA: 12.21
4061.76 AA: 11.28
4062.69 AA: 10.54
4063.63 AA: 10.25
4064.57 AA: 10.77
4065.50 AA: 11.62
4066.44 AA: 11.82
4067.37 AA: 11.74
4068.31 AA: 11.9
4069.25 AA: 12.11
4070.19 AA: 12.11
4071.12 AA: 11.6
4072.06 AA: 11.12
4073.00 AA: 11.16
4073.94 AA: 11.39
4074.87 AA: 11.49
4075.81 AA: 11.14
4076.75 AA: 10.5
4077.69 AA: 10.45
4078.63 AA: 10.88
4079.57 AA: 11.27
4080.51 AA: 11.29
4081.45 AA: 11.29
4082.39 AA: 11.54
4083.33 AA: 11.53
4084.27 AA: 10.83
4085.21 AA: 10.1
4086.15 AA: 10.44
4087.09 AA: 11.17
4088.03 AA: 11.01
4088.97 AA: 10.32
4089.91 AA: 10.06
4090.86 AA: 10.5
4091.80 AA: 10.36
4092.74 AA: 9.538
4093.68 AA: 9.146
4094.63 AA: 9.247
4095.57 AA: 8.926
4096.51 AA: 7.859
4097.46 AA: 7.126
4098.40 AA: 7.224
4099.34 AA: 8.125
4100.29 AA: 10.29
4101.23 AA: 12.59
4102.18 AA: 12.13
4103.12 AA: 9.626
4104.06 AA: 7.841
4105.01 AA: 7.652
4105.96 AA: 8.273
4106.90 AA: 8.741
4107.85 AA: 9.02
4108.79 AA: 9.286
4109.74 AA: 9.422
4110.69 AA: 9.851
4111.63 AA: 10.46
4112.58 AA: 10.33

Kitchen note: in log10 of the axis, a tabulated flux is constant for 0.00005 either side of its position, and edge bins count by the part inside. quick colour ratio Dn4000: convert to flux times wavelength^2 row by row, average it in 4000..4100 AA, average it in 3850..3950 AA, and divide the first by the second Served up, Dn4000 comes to 1.2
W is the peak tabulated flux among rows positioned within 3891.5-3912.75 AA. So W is 11.16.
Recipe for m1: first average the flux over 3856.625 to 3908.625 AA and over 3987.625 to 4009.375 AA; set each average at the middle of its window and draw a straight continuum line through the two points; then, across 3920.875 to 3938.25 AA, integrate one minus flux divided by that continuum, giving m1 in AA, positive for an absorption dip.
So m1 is 1.25 AA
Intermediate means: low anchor 10.2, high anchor 11.1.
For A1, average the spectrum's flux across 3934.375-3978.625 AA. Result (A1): 9.24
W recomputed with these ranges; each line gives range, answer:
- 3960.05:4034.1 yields 12.4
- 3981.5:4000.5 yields 11.85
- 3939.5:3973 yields 11.77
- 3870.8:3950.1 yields 12.05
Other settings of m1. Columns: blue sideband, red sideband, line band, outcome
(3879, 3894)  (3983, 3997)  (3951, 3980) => 3.79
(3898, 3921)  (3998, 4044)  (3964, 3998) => 7.29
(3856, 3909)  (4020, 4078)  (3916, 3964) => 1.75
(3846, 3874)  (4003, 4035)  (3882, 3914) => 5.18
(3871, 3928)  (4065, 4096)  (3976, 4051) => -2.92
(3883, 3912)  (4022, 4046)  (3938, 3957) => -1.28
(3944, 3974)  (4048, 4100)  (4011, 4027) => -2.35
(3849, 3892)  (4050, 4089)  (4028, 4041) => -0.26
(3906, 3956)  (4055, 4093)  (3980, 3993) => 1.02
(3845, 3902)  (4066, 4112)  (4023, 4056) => -3.57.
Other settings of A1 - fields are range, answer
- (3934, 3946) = 10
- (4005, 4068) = 11.5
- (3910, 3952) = 10.5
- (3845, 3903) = 10.3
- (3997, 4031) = 11.6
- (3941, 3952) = 11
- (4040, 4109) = 10.7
